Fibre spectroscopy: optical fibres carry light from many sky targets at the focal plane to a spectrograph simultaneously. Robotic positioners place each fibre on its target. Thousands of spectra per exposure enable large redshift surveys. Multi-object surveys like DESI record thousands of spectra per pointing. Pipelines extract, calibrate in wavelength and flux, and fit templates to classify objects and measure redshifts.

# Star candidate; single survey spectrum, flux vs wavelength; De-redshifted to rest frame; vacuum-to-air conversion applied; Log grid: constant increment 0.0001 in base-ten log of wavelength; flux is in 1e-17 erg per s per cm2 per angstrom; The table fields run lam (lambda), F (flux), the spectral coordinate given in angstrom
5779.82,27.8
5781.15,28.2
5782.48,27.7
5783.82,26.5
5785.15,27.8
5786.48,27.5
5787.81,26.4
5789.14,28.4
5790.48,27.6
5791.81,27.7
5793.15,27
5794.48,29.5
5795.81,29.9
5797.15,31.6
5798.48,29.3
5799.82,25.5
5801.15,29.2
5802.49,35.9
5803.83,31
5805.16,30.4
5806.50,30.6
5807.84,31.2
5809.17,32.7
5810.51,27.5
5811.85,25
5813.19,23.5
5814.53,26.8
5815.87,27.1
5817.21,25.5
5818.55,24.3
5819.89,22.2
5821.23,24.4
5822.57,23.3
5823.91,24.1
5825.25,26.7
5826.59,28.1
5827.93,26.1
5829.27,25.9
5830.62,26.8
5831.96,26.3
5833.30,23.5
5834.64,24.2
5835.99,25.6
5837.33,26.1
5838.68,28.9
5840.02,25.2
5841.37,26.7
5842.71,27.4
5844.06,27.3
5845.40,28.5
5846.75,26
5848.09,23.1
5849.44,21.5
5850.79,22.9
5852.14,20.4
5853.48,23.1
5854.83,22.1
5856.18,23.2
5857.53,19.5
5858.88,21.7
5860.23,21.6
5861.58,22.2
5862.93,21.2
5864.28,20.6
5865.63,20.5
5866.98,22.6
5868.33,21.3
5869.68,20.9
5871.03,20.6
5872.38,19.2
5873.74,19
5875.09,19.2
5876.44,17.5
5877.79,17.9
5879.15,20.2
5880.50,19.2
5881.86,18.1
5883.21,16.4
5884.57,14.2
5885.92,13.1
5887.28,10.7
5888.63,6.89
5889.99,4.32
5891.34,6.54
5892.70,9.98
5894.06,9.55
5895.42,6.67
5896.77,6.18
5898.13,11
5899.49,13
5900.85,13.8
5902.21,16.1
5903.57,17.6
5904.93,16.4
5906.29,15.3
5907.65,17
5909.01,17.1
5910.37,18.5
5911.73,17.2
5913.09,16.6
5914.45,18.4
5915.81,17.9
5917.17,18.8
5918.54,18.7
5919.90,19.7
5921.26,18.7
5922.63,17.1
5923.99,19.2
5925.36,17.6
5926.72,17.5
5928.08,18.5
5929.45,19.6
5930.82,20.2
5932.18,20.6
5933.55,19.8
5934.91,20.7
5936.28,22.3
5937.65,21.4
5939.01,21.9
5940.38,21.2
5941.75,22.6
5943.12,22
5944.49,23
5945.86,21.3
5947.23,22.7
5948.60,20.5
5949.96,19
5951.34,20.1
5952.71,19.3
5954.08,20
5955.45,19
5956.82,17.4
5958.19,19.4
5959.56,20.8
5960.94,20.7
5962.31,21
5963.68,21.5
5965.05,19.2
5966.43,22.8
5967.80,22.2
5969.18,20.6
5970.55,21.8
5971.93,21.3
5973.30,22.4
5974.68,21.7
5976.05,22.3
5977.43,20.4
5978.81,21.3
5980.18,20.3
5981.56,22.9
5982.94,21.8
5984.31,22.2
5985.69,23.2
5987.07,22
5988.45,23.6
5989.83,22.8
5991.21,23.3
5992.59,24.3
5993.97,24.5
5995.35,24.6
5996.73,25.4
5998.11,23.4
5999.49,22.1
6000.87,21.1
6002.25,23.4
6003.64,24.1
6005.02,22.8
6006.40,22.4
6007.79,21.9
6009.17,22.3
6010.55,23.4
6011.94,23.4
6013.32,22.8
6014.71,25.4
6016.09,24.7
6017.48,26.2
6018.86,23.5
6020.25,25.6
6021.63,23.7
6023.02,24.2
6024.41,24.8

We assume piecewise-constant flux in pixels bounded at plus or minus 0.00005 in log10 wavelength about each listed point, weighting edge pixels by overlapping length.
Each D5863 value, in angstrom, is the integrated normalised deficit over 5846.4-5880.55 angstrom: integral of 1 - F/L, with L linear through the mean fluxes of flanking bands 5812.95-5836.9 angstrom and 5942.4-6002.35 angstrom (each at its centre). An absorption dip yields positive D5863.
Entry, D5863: 4.7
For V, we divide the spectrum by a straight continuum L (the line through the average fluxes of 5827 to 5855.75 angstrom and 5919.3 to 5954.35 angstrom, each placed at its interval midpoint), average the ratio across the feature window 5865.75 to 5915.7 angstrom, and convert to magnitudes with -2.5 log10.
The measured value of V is 0.42 mag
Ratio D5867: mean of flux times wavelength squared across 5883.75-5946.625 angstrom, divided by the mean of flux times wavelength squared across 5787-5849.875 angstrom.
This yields 0.6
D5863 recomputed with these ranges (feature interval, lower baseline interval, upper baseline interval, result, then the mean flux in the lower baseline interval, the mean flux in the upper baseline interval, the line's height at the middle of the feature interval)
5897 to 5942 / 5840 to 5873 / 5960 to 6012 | 8.9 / 22.7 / 22.4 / 22.5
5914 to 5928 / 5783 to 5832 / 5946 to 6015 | 3.2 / 27.6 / 21.9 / 23.9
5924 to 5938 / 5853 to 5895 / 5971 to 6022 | 0.2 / 17.4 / 23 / 20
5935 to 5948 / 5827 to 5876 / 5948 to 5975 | -0.6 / 23.4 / 20.5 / 21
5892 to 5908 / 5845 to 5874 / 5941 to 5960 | 6.5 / 21.9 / 20.5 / 21.3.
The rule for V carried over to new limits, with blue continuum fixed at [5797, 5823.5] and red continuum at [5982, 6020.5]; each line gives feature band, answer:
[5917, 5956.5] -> 0.23 mag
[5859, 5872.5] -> 0.24 mag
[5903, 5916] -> 0.43 mag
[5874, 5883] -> 0.37 mag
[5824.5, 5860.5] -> 0.09 mag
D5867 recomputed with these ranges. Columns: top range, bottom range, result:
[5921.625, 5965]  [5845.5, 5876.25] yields 0.97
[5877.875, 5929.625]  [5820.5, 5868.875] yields 0.64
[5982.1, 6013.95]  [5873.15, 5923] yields 1.59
